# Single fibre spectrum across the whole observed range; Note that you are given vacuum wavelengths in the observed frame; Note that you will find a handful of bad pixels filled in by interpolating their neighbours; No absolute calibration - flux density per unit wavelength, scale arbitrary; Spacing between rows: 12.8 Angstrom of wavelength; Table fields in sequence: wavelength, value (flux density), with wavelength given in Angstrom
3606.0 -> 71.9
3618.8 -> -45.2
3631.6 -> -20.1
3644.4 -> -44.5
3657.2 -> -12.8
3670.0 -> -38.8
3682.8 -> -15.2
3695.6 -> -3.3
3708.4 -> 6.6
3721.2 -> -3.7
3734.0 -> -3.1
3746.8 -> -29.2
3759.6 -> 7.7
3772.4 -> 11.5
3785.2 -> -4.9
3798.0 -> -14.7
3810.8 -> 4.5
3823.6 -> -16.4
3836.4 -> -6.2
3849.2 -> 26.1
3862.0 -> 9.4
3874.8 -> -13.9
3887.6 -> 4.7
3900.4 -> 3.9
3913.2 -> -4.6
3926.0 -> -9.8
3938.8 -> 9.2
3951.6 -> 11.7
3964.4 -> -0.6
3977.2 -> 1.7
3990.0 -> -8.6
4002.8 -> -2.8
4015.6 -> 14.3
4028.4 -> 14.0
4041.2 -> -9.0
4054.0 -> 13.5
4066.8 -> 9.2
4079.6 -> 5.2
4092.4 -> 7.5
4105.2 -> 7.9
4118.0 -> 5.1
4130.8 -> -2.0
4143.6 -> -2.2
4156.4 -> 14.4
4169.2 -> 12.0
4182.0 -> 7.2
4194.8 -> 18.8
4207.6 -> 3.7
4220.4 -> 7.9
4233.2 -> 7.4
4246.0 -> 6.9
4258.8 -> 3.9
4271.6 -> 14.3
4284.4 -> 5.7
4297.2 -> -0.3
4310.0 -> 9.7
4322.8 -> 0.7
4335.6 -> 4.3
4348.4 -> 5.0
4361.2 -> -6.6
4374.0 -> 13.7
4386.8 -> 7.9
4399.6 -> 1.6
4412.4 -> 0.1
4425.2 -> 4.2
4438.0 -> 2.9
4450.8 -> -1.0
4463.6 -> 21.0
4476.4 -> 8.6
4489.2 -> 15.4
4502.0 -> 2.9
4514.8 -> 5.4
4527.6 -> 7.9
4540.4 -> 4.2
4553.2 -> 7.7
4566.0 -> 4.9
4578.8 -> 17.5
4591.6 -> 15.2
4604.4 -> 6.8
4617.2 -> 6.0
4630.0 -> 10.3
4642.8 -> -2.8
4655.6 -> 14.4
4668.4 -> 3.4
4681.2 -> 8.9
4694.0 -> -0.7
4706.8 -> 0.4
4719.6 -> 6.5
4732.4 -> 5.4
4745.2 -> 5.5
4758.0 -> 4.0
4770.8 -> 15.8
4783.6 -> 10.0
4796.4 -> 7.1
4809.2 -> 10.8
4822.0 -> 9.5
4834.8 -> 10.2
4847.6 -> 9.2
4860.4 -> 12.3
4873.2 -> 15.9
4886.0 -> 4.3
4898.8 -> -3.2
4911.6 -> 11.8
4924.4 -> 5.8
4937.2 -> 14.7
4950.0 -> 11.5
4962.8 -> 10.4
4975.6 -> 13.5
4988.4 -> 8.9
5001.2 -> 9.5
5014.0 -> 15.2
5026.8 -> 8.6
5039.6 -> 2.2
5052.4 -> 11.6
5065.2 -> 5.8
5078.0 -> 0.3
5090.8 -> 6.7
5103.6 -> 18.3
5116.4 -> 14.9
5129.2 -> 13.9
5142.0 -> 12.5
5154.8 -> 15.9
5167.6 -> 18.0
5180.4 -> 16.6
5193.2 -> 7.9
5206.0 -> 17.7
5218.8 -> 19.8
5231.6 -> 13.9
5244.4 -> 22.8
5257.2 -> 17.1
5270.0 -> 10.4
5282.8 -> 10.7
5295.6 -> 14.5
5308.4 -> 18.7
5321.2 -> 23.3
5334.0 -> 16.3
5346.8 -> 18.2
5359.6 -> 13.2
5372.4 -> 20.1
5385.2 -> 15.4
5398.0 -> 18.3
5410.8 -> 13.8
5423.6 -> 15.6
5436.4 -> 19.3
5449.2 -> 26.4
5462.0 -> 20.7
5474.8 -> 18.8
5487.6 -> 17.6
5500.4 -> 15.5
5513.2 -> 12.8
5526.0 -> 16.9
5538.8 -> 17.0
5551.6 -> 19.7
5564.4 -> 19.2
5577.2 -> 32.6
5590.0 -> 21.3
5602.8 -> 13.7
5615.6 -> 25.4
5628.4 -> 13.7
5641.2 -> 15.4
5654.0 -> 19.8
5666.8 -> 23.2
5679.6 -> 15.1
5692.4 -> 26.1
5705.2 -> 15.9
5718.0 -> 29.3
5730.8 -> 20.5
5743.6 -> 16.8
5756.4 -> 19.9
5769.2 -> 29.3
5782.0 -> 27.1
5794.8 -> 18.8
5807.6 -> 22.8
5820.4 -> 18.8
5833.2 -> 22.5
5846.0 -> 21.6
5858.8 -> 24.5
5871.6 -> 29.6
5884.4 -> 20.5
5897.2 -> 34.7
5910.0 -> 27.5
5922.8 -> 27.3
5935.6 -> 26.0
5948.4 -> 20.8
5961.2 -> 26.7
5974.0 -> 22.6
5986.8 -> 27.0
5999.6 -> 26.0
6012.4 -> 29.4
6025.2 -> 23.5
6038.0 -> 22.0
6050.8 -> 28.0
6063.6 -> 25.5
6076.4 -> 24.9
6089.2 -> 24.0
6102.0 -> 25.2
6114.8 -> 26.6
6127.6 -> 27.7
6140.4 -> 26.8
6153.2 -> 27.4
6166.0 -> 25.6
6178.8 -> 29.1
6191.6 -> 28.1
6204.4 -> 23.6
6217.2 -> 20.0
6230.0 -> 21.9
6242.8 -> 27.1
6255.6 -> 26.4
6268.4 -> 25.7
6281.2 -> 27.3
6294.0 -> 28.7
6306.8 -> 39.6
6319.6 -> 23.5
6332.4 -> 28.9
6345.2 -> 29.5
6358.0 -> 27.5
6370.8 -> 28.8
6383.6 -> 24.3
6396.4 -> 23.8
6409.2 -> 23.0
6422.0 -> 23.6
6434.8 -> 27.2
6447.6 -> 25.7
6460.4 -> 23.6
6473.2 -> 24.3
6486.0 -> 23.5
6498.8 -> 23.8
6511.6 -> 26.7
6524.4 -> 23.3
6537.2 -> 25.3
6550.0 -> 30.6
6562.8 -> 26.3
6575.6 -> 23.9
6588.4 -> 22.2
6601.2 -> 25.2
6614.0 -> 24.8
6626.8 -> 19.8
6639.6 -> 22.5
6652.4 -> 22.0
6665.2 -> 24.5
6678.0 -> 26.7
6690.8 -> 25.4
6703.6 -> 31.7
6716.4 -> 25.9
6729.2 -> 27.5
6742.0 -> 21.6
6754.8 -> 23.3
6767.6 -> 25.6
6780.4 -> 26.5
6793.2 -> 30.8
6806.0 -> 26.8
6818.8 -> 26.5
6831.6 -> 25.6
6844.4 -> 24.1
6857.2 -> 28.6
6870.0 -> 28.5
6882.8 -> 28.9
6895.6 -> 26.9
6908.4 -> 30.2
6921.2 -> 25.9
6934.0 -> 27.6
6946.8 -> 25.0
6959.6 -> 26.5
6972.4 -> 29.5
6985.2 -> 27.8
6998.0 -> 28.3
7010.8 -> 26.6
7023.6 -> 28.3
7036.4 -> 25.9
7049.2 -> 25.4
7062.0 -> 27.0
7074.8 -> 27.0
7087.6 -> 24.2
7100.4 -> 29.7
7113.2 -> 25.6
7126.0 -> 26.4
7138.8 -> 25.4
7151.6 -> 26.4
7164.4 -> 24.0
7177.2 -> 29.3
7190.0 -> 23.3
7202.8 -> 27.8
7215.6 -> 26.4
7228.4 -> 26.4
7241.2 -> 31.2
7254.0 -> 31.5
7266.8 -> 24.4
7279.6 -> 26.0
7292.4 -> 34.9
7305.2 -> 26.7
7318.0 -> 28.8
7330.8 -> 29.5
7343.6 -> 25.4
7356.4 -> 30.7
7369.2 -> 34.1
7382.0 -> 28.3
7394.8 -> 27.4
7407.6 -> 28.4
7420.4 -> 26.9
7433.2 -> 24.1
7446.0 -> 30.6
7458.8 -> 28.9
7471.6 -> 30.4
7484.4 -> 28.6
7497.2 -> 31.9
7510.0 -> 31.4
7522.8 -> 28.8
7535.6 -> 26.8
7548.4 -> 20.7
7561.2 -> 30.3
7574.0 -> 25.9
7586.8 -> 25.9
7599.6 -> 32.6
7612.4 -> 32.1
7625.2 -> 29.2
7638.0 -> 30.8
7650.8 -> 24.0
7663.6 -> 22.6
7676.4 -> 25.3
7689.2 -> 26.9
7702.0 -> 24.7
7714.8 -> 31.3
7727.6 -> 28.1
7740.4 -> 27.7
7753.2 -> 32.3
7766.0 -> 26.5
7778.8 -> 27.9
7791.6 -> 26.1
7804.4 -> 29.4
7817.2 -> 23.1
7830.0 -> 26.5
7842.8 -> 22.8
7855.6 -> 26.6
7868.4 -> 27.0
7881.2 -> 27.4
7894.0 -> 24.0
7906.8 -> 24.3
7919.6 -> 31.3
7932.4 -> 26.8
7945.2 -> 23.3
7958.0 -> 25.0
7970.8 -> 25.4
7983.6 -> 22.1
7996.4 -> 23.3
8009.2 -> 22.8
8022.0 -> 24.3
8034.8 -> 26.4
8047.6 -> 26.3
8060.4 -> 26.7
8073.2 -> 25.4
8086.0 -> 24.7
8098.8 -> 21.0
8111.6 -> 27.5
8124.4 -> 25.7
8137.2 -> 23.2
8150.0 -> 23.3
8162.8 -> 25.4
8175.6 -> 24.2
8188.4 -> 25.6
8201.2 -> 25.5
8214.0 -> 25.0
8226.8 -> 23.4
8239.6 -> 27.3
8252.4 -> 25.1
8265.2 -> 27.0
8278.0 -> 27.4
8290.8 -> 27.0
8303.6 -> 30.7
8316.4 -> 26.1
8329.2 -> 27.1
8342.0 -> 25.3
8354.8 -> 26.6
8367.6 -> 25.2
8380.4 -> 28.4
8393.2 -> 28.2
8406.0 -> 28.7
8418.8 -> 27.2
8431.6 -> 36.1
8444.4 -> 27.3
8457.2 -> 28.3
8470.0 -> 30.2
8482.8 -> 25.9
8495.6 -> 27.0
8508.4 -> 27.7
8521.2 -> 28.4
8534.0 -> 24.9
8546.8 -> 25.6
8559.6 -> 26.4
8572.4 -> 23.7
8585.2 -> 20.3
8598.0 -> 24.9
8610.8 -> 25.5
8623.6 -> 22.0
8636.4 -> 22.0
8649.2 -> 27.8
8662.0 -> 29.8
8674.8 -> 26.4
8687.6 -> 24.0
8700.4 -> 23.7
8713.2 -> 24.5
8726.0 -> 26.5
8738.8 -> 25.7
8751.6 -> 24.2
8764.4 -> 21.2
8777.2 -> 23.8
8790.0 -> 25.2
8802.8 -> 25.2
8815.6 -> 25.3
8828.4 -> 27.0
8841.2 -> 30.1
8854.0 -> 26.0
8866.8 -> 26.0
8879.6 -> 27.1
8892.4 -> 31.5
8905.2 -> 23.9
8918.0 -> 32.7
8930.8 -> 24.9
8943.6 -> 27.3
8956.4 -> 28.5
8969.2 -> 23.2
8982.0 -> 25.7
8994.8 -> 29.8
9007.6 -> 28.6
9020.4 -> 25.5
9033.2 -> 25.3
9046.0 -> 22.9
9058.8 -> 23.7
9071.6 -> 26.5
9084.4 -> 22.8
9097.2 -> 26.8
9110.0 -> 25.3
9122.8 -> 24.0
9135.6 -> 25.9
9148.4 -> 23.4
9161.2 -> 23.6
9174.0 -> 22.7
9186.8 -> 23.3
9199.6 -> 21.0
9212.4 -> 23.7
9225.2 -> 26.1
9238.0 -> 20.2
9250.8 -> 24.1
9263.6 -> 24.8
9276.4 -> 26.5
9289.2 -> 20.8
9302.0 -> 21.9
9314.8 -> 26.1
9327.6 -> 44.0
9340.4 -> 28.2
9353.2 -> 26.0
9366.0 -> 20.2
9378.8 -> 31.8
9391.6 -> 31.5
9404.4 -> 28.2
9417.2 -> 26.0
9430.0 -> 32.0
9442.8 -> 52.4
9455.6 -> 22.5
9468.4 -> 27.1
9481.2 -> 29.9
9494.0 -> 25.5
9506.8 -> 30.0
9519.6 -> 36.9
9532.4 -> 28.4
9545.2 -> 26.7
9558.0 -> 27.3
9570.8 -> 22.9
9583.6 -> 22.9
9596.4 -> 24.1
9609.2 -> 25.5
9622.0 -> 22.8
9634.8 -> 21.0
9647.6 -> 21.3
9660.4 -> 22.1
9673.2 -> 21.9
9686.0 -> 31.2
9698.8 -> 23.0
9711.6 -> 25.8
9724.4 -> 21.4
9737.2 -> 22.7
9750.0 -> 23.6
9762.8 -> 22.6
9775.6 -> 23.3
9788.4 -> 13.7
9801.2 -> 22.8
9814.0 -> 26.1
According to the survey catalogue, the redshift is 0.280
